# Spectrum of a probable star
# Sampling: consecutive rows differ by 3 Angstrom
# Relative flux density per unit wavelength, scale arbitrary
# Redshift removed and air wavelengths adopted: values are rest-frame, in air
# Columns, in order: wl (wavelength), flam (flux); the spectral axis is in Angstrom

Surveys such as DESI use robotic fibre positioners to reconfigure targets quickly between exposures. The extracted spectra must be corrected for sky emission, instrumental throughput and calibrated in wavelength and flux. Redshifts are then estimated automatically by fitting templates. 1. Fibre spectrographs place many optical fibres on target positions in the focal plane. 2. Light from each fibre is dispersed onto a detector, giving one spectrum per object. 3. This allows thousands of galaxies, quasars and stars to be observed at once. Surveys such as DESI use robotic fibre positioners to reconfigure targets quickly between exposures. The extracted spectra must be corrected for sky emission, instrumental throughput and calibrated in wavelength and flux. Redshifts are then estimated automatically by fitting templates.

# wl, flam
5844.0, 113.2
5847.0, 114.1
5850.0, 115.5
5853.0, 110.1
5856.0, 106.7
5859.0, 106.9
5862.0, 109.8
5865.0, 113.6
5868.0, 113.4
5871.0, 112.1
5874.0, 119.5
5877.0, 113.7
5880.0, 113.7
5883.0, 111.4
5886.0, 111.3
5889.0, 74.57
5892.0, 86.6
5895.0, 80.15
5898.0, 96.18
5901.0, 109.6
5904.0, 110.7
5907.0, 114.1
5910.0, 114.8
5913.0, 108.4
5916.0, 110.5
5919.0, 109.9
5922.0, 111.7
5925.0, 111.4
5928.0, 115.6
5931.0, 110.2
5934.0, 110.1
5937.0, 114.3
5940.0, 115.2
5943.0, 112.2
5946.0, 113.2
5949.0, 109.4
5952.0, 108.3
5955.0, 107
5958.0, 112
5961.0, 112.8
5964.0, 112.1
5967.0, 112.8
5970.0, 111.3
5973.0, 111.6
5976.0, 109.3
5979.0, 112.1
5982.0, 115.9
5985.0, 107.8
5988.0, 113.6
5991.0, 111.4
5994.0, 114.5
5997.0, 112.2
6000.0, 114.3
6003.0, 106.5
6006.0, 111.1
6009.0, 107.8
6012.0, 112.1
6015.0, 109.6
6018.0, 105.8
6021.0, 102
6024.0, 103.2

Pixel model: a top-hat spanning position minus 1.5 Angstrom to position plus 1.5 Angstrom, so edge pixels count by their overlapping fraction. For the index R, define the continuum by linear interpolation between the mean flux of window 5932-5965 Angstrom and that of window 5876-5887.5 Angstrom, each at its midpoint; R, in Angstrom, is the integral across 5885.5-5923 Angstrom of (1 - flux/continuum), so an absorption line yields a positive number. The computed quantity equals 3.2 Angstrom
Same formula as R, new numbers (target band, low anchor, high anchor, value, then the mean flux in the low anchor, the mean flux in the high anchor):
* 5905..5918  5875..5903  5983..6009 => -1.2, 100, 111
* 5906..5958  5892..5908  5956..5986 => -3.0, 100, 112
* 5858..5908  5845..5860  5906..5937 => 2.5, 111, 112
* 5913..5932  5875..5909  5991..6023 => -1.3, 102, 110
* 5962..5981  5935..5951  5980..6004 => 0.1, 113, 112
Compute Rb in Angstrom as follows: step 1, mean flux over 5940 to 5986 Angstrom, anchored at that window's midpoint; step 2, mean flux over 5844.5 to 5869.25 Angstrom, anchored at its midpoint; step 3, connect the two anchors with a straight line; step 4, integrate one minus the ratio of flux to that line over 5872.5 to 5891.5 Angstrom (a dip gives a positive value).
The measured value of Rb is 0.9 Angstrom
